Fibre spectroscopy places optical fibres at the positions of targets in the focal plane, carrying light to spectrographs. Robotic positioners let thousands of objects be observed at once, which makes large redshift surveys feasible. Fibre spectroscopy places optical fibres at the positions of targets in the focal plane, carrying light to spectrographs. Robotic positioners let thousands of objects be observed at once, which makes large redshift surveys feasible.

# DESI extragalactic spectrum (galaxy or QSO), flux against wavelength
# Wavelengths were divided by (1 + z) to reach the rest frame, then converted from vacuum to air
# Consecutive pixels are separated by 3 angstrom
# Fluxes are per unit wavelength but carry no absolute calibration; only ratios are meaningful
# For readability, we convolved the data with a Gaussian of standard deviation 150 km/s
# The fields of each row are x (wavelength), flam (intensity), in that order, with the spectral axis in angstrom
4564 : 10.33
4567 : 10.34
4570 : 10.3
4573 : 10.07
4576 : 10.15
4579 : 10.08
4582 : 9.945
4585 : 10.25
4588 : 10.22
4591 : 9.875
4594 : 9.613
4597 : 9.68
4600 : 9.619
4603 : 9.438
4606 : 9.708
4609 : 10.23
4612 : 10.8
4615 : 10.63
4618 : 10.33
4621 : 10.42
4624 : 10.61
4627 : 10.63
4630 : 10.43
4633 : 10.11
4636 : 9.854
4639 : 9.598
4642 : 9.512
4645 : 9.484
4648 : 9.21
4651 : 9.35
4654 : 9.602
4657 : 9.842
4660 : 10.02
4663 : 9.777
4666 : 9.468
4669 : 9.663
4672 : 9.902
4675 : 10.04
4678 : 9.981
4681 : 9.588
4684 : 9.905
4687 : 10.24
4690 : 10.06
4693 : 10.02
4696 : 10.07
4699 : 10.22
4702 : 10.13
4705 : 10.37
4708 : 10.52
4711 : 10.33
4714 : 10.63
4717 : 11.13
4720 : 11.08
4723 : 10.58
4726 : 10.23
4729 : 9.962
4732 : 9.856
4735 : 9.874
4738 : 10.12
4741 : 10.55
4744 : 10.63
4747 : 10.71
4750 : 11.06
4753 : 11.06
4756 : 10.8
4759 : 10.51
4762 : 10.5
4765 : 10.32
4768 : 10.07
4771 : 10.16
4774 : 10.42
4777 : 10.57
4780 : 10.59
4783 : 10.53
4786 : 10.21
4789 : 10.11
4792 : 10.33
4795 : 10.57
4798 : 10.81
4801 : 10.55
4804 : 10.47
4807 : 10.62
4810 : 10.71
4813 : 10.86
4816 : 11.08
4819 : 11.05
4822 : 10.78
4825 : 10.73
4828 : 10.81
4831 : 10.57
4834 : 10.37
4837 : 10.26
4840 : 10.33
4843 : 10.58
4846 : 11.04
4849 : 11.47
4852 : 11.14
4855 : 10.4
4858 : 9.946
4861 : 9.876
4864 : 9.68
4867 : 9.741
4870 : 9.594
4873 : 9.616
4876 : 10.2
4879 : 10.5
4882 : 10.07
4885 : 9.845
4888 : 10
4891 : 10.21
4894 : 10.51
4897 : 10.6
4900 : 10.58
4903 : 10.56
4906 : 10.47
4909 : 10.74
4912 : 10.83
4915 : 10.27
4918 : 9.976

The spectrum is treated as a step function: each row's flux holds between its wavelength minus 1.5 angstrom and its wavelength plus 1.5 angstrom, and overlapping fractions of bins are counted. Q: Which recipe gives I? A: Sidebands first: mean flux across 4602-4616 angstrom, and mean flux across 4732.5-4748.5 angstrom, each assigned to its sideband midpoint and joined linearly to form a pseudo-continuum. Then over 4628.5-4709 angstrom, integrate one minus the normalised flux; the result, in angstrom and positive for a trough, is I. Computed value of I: 2.87 angstrom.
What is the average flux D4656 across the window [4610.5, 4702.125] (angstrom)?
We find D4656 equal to 9.98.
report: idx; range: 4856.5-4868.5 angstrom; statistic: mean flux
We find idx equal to 9.81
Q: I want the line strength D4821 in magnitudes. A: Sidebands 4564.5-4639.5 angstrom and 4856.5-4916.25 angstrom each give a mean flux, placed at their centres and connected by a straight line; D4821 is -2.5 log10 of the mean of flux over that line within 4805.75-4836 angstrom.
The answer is -0.06 mag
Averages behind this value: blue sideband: 10.1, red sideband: 10.2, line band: 10.8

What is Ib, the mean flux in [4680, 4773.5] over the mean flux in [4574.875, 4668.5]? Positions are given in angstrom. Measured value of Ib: 1.04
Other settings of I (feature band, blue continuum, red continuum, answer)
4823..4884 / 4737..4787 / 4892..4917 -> 1.1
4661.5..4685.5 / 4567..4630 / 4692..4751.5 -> 1.2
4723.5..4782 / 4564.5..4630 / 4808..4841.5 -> 0.5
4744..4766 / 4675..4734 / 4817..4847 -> -0.6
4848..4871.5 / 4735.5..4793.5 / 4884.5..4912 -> 0.5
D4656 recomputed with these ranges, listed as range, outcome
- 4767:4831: 10.6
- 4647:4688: 9.76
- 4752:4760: 10.8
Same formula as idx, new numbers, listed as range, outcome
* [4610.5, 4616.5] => 10.7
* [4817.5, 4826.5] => 10.9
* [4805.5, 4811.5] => 10.7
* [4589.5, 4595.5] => 9.74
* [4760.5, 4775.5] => 10.3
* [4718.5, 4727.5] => 10.6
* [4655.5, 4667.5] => 9.78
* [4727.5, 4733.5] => 9.91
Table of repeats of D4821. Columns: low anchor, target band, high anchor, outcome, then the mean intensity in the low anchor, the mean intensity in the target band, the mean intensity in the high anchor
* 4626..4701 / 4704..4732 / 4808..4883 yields -0.049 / 9.86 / 10.5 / 10.5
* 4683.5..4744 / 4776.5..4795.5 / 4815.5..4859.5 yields 0.014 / 10.3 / 10.4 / 10.7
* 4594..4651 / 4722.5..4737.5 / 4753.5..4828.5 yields 0.031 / 9.99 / 10.1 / 10.6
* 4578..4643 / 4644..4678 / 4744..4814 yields 0.058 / 10.1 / 9.69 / 10.5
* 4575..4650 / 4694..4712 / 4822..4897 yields -0.015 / 10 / 10.3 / 10.3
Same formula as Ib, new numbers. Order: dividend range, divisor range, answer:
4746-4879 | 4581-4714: 1.05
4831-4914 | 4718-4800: 0.99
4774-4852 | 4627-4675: 1.09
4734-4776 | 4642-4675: 1.09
